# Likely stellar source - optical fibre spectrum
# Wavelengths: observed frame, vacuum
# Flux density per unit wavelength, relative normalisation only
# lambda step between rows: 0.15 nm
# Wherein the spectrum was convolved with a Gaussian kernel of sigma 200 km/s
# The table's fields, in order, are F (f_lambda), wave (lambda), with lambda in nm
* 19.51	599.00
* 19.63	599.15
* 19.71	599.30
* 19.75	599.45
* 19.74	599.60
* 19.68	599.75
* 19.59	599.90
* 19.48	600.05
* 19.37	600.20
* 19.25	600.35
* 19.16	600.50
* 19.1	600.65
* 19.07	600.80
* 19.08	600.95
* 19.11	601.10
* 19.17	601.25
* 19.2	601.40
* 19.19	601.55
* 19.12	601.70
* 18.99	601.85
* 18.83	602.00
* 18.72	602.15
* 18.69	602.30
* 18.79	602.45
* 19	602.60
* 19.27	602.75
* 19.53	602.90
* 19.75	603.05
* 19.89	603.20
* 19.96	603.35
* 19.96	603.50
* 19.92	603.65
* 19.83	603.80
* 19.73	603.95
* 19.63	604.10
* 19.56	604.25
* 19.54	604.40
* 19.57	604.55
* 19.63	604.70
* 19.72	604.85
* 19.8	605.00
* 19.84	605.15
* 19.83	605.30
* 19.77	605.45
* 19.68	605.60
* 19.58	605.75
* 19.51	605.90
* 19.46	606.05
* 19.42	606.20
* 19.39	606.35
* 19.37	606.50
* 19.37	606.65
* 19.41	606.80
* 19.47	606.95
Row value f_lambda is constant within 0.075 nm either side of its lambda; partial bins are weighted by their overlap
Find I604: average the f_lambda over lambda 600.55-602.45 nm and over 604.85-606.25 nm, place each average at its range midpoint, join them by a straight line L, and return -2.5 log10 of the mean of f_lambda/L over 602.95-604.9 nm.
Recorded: -0.02 mag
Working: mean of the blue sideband 19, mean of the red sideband 19.7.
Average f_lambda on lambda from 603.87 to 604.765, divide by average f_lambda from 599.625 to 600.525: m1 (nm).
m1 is 1.0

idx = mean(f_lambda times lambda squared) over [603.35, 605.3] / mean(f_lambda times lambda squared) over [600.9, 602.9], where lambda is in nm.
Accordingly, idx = 1.0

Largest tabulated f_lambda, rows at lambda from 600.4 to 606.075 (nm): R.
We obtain 19.96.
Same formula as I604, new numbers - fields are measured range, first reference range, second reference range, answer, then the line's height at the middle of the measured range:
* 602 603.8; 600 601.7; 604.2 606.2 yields 0.00 mag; 19.4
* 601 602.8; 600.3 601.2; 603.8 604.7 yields 0.02 mag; 19.3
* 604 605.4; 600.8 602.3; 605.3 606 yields -0.01 mag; 19.5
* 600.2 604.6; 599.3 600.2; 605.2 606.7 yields 0.01 mag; 19.6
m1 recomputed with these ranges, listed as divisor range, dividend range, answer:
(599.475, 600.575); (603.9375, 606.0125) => 1.01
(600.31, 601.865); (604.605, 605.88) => 1.03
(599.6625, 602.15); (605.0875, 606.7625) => 1.02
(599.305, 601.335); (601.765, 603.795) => 1.00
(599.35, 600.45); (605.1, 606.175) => 1.01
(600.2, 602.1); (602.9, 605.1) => 1.03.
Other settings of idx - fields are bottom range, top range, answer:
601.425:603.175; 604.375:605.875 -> 1.04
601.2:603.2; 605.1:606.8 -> 1.04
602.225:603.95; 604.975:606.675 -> 1.01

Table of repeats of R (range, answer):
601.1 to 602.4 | 19.2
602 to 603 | 19.53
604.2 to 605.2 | 19.84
